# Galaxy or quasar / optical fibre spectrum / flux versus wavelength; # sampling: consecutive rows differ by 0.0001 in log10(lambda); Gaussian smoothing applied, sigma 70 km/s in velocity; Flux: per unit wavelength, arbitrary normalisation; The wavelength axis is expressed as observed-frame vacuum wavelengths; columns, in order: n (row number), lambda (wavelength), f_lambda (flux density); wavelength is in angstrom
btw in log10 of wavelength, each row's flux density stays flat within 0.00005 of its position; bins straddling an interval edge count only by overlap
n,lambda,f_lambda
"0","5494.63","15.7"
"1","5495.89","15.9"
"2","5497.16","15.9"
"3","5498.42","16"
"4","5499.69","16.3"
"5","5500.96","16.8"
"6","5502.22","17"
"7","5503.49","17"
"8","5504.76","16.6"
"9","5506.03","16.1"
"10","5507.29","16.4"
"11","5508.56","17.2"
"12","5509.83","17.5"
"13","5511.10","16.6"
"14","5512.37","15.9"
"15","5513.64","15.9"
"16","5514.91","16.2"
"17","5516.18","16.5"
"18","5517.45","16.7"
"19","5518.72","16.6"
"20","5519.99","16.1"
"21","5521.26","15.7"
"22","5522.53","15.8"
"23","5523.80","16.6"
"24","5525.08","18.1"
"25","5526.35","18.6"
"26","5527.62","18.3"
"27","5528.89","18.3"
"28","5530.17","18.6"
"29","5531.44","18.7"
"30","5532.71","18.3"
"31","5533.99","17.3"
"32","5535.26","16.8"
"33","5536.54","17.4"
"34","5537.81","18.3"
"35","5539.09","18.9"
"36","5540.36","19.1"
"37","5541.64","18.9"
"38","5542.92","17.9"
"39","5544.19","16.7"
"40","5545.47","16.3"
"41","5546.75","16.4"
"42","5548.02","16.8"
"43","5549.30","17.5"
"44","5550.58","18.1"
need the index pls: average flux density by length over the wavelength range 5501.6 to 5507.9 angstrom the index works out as 16.6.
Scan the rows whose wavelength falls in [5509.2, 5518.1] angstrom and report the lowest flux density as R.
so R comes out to 15.9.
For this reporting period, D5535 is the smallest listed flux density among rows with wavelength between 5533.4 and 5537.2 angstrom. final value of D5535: 16.8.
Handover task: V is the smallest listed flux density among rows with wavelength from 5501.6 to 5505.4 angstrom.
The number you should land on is 16.6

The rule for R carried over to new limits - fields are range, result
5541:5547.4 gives 16.3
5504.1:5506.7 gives 16.1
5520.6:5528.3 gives 15.7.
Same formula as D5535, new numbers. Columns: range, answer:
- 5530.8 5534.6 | 17.3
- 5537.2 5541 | 18.3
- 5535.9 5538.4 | 17.4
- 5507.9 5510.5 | 17.2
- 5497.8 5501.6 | 16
